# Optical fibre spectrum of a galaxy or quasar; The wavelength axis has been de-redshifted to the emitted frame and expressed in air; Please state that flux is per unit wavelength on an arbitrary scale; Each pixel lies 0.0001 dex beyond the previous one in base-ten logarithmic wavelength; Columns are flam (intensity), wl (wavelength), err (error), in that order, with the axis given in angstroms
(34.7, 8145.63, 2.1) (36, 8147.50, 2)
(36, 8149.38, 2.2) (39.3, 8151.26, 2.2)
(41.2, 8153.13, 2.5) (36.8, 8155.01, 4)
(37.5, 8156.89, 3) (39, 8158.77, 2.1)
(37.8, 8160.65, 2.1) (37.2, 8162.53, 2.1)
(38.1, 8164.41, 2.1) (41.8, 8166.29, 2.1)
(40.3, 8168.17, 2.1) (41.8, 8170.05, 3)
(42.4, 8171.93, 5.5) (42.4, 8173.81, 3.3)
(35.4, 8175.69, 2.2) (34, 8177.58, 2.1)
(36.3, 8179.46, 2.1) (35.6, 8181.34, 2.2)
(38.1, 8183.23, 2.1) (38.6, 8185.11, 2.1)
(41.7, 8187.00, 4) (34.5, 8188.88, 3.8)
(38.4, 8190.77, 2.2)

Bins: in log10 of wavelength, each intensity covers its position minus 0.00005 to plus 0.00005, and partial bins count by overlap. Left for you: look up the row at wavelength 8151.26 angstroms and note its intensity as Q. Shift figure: 39.3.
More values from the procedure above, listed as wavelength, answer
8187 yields 41.7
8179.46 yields 36.3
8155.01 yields 36.8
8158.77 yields 39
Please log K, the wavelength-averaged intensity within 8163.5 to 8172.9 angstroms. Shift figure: 40.9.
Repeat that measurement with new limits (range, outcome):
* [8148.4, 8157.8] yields 38.1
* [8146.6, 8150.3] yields 36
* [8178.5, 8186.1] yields 37.2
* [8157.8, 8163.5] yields 38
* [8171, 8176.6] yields 40.1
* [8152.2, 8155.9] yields 39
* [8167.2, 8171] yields 41.1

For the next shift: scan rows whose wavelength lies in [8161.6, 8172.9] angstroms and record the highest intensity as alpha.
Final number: 42.4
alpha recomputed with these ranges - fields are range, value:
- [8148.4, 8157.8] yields 41.2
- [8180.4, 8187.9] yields 41.7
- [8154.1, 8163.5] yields 39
